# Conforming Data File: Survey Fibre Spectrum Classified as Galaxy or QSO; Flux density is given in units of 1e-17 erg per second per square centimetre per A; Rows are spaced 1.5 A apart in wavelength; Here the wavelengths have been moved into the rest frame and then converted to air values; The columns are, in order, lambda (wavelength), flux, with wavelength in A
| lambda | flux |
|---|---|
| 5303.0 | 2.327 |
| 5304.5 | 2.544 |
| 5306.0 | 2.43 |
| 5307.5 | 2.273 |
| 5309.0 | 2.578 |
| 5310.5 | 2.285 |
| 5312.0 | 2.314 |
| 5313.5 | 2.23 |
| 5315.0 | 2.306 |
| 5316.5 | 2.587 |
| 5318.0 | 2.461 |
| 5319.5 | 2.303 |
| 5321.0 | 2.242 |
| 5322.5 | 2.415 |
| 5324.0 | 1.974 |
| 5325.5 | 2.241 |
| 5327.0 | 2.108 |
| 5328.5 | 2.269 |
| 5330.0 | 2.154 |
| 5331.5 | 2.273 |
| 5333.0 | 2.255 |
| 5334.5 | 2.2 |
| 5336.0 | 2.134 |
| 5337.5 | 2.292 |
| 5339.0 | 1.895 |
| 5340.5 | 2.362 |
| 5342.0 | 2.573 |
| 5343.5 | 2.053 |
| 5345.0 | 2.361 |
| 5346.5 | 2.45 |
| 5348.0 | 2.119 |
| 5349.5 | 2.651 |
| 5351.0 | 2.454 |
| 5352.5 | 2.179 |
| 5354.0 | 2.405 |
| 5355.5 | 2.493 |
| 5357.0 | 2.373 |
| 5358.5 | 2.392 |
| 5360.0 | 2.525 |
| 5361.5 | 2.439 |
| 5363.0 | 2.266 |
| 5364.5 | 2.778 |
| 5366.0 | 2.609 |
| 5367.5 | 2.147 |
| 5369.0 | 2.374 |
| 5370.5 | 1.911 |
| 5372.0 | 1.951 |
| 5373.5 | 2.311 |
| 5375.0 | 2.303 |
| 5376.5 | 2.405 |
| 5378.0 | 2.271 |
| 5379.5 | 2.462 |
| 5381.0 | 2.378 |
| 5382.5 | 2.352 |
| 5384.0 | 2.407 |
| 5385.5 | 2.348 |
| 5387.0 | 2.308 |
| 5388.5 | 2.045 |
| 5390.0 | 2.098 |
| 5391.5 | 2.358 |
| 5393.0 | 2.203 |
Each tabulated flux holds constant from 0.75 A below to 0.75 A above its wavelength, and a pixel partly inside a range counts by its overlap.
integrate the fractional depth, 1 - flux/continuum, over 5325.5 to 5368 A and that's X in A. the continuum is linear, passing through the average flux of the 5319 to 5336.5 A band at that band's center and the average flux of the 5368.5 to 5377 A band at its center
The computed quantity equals -2.3 A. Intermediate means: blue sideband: 2.21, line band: 2.33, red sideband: 2.2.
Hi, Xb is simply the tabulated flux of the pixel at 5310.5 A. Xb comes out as 2.285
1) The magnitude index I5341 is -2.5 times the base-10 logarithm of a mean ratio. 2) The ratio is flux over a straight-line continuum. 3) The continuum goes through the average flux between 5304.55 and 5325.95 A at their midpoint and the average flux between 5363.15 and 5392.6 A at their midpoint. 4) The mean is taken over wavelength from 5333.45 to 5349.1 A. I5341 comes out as 0.034 mag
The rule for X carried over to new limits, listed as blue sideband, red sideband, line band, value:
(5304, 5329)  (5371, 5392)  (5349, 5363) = -0.75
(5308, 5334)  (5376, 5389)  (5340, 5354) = -0.29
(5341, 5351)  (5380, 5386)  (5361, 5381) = 0.42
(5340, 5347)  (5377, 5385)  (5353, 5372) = -0.06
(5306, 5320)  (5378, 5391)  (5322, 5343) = 1.20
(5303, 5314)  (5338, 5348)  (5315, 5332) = 0.41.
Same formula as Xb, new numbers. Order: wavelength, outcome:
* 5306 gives 2.43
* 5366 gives 2.609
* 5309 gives 2.578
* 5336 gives 2.134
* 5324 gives 1.974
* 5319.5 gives 2.303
